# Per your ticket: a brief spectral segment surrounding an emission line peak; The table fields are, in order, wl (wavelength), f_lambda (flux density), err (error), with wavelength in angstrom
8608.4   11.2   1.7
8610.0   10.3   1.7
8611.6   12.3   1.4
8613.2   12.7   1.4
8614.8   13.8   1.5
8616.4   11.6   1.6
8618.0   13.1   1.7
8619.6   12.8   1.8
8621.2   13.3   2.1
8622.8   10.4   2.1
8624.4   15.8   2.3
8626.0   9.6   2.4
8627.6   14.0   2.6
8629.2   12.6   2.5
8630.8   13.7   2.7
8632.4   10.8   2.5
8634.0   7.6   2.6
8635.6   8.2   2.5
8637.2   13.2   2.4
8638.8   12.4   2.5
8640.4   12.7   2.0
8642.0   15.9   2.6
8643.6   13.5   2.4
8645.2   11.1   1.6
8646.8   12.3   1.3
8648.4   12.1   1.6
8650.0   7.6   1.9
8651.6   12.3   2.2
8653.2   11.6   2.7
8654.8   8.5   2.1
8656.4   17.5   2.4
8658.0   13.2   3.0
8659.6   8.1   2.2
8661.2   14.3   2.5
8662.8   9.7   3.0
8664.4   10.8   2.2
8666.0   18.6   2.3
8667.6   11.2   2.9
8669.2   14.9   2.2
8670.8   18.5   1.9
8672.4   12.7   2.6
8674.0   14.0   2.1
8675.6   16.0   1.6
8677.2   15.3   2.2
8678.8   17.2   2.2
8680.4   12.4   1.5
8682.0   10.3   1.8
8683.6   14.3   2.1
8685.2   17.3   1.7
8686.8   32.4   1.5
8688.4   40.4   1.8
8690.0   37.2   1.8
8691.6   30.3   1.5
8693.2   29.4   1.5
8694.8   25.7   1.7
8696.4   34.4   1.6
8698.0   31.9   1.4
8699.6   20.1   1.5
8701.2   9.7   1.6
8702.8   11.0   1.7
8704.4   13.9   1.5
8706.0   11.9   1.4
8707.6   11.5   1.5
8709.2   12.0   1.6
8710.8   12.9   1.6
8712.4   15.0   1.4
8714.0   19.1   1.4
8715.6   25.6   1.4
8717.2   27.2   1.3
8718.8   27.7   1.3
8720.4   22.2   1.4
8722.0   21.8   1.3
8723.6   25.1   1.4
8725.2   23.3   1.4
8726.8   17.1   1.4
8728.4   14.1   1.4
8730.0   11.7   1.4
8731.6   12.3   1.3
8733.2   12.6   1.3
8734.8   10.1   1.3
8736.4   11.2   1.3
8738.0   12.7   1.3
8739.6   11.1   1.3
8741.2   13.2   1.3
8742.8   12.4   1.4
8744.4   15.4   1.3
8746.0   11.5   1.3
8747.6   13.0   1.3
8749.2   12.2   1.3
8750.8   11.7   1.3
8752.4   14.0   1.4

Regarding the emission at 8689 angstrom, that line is H-alpha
